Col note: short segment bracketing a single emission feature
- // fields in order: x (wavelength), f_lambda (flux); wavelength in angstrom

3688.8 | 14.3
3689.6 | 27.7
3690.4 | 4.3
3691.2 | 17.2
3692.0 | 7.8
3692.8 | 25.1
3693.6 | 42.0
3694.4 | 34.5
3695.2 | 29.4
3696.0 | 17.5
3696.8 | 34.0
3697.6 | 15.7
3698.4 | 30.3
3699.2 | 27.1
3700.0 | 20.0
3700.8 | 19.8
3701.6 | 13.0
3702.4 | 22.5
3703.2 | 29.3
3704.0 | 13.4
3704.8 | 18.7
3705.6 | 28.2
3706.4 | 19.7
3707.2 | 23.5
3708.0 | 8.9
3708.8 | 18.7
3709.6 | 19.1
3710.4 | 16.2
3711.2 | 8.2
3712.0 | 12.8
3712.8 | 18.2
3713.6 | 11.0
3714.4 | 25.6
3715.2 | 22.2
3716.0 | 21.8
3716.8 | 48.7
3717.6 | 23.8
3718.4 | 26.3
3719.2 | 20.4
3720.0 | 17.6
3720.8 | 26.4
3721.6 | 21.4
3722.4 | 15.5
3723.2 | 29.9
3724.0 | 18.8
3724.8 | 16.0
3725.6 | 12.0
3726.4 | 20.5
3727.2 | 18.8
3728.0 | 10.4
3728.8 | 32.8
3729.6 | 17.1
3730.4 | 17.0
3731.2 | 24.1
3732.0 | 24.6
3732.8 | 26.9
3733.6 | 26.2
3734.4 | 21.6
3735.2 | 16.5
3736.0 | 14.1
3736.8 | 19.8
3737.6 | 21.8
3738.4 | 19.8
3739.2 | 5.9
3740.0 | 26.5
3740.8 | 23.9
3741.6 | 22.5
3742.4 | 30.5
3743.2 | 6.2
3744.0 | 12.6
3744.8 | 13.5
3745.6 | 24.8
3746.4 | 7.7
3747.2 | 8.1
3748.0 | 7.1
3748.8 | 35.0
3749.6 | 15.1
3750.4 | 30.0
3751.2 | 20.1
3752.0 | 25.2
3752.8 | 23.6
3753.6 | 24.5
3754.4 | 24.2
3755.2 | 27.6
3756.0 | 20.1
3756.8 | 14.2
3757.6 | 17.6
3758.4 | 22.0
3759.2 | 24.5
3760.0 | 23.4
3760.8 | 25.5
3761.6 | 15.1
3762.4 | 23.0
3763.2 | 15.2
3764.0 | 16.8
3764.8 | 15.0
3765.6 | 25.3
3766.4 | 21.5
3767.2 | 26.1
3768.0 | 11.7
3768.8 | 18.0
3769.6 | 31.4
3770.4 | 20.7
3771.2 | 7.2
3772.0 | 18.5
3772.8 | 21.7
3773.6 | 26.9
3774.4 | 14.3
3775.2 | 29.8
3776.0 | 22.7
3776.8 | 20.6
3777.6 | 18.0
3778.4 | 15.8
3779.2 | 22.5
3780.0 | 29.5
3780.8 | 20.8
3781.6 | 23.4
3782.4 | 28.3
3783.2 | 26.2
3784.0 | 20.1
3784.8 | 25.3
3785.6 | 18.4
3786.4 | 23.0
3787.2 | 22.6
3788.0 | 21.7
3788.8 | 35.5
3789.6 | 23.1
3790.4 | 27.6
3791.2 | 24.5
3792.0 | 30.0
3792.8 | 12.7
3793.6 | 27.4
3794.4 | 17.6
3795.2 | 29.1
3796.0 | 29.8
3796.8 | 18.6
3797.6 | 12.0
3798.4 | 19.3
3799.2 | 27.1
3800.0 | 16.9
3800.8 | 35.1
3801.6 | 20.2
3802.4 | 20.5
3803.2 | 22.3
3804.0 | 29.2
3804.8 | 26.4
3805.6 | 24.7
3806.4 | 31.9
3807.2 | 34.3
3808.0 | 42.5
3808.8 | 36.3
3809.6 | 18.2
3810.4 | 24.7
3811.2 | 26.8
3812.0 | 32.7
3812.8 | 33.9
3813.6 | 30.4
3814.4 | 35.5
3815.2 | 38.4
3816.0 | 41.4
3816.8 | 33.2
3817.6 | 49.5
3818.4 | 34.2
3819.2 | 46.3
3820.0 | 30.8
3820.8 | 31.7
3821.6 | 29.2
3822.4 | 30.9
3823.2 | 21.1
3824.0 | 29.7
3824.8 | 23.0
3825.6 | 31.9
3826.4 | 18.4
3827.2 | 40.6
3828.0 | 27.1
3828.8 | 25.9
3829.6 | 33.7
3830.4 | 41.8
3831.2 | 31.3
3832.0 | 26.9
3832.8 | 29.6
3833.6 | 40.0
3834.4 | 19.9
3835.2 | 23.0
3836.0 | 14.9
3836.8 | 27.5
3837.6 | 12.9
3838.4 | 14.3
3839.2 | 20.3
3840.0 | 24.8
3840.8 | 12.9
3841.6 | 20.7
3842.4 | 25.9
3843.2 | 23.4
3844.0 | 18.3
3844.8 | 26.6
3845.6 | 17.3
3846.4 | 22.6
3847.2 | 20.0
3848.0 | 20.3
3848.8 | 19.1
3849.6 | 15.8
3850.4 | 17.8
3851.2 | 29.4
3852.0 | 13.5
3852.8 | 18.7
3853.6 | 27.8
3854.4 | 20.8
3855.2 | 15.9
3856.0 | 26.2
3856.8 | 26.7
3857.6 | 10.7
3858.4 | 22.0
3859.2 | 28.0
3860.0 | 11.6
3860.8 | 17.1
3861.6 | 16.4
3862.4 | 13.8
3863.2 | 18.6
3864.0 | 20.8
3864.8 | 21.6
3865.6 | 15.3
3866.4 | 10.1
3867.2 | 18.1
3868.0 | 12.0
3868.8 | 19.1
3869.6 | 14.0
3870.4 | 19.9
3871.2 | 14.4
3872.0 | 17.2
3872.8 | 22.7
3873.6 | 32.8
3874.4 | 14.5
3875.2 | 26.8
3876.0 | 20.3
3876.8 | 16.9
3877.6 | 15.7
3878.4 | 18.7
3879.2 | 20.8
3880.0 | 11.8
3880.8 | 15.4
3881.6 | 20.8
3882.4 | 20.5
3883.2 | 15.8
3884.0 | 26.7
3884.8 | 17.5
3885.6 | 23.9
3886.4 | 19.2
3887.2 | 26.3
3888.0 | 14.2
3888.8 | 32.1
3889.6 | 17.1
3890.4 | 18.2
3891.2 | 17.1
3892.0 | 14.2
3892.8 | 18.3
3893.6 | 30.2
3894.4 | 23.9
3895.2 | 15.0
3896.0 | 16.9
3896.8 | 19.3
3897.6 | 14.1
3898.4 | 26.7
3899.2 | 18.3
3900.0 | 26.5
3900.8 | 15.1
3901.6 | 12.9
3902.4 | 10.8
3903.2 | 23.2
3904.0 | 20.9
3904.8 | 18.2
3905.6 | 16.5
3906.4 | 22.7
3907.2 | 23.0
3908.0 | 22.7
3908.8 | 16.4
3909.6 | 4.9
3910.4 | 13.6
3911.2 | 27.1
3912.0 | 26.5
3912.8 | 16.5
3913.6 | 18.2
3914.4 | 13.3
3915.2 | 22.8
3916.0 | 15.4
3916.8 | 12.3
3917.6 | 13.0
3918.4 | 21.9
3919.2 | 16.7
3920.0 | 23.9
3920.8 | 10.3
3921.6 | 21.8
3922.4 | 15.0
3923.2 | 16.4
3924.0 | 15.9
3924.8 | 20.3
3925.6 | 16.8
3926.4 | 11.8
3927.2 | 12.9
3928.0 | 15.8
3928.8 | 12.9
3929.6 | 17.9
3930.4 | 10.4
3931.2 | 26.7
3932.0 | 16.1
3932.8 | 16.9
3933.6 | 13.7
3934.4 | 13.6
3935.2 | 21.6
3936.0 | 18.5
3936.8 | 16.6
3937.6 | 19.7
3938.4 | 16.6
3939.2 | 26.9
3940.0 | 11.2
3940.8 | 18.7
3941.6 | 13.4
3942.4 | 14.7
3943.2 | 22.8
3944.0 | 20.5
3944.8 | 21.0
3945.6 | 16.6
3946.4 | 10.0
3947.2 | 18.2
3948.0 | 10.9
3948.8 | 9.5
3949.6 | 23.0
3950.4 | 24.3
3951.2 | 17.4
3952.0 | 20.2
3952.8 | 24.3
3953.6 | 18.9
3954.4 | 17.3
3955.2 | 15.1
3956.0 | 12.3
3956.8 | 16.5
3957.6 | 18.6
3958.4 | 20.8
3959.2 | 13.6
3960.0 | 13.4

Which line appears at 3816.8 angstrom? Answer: C III]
